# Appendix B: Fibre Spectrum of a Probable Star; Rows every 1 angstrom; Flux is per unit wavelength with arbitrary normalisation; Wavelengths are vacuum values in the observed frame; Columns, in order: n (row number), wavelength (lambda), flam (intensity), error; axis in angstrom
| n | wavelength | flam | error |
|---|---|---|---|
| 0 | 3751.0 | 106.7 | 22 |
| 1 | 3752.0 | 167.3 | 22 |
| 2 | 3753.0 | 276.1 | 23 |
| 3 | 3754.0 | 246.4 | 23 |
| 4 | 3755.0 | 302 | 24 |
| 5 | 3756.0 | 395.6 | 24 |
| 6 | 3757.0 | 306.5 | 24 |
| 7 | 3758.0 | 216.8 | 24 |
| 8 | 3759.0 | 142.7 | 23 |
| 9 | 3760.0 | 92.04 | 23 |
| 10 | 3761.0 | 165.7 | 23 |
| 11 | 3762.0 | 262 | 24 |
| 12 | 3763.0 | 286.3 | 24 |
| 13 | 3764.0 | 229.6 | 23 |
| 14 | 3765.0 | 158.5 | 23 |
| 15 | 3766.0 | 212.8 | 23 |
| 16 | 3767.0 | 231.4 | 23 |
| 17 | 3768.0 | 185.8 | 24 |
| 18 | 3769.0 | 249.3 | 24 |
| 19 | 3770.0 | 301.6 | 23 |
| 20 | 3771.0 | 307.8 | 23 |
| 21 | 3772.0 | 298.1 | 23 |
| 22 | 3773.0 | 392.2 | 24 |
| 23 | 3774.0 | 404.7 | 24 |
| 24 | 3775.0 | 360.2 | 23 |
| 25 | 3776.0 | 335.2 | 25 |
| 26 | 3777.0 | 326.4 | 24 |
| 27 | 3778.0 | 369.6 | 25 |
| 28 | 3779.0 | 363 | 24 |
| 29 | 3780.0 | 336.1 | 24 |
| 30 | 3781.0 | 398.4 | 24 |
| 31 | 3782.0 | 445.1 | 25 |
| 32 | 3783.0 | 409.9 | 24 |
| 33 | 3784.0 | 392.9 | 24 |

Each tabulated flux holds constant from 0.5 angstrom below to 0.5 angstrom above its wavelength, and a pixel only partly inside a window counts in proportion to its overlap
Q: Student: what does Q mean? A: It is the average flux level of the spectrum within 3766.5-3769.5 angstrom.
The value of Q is 222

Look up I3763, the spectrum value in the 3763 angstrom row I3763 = 286.3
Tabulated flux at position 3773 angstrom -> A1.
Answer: 392.2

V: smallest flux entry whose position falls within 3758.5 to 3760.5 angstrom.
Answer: 92.04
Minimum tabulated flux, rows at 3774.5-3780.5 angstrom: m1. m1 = 326.4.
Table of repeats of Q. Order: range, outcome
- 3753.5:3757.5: 313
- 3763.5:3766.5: 200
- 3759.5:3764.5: 207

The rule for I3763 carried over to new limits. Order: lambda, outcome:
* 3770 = 301.6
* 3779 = 363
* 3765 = 158.5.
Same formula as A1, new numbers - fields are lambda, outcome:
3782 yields 445.1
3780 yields 336.1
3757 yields 306.5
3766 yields 212.8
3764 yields 229.6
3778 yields 369.6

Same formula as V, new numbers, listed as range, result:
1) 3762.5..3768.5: 158.5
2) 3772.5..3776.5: 335.2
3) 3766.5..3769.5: 185.8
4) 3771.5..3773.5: 298.1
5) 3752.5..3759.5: 142.7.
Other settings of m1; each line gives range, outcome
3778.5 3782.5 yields 336.1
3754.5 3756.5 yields 302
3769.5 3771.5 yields 301.6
